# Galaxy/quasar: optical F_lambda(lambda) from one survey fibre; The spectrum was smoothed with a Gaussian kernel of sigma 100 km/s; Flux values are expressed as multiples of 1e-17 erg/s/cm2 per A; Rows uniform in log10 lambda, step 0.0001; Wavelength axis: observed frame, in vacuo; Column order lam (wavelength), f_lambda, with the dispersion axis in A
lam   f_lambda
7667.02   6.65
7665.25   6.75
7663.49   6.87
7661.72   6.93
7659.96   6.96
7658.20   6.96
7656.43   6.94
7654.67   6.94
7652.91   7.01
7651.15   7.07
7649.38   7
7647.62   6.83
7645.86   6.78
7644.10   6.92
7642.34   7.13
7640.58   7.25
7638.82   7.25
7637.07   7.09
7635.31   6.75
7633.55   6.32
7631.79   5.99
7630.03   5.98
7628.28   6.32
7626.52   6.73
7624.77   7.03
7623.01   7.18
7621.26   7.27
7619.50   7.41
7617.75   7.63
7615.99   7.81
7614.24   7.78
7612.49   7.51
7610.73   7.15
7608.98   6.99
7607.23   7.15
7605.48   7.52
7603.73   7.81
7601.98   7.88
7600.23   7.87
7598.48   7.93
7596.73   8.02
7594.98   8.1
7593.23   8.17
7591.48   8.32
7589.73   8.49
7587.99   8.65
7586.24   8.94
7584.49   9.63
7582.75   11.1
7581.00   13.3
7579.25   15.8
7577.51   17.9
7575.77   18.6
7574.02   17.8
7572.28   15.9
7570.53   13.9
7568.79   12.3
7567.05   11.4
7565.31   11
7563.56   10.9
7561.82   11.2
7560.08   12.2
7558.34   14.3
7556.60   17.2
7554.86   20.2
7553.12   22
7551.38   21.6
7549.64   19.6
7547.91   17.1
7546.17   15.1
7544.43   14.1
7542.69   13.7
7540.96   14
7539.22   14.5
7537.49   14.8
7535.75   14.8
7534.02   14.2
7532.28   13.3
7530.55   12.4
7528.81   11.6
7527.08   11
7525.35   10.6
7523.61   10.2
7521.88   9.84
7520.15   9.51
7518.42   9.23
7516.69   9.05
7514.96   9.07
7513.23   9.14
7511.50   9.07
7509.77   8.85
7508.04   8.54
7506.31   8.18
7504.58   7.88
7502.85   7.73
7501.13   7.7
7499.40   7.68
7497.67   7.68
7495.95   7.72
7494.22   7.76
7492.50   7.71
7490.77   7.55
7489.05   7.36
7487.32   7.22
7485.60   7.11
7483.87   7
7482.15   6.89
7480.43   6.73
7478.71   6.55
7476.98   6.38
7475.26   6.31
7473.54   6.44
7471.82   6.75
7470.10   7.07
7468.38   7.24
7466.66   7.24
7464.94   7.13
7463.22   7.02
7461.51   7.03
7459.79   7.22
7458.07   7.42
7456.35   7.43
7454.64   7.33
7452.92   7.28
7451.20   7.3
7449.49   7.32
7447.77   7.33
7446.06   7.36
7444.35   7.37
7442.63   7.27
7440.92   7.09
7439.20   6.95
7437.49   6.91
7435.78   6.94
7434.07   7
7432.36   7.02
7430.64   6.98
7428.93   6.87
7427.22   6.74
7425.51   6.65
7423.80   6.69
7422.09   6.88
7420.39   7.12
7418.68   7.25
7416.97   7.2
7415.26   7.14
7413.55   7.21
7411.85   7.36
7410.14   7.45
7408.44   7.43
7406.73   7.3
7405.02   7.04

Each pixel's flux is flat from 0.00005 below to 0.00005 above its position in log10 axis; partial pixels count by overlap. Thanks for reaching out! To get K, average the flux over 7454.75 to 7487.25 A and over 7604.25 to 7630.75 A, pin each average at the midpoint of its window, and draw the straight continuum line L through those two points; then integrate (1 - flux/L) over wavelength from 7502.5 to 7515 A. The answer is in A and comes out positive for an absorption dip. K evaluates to -2.7 A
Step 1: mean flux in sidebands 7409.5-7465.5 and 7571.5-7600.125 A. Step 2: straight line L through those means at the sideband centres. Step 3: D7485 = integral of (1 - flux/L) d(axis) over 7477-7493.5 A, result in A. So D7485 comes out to 2.8 A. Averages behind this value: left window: 7.13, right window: 11.5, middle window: 7.09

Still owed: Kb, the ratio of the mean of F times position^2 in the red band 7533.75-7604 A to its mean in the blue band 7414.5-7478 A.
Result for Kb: 1.9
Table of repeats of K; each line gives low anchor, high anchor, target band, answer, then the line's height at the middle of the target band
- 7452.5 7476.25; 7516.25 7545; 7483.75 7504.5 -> 4.0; 9.37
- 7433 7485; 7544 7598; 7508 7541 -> -0.7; 10.9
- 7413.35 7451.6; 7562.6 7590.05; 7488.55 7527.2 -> 5.9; 10.1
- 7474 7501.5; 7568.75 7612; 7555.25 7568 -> -4.4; 9.6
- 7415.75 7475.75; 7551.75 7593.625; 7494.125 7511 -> 3.3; 9.92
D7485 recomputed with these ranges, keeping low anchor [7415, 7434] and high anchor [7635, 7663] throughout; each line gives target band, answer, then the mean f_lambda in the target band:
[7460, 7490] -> 0.18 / 6.92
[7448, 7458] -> -0.55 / 7.34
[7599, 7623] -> -1.82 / 7.52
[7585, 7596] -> -2.36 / 8.47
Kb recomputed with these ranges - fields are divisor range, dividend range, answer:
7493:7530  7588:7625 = 0.88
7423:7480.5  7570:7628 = 1.42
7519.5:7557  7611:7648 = 0.49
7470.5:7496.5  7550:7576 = 2.23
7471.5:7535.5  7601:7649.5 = 0.84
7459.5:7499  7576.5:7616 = 1.33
